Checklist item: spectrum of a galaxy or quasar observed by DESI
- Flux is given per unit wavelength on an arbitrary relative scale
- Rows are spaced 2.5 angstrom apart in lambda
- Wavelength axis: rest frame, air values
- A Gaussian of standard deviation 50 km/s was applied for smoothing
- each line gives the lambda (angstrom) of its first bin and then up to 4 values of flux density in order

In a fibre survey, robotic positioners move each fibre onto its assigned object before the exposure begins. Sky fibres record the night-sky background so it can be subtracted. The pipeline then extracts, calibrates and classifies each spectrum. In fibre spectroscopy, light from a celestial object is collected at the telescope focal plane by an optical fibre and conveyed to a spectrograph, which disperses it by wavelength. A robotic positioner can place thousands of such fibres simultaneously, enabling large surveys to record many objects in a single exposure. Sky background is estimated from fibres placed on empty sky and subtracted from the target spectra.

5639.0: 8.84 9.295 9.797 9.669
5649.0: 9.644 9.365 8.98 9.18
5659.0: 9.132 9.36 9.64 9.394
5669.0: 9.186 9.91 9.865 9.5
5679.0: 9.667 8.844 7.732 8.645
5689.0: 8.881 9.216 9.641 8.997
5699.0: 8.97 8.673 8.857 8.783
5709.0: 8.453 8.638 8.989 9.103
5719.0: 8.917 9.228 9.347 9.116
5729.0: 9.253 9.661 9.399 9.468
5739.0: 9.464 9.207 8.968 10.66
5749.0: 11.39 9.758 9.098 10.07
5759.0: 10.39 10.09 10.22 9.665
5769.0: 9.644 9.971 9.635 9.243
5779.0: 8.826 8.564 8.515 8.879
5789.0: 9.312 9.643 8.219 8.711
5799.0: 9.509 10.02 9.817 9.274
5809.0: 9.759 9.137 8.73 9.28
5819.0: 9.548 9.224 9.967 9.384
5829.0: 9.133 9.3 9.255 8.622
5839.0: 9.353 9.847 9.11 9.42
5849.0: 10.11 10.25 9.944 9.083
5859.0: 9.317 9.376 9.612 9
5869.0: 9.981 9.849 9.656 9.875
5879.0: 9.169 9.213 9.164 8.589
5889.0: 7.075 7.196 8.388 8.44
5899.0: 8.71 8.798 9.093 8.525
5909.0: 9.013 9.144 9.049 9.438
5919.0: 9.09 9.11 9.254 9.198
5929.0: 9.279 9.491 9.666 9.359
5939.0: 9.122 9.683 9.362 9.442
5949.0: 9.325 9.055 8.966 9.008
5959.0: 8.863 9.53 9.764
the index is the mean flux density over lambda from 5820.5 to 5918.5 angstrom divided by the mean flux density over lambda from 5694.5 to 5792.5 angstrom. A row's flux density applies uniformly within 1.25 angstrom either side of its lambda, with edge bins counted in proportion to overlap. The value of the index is 1.0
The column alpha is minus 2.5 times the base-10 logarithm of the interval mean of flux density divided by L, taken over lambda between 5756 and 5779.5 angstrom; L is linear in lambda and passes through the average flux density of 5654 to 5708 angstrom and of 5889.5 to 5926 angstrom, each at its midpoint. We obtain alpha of -0.09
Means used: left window 9.14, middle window 9.8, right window 8.78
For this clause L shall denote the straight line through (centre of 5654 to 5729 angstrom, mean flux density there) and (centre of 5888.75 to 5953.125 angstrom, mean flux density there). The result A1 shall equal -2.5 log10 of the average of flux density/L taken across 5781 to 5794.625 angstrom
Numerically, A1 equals 0.02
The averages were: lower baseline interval 9.1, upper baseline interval 9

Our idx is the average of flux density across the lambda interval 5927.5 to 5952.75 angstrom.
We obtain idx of 9.38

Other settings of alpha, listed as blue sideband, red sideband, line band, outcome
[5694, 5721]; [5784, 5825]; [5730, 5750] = -0.08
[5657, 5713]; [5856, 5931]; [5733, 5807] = -0.05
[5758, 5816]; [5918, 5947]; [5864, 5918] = 0.05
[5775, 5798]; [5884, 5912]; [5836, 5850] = -0.09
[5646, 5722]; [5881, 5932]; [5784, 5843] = -0.04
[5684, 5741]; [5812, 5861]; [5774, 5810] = 0.01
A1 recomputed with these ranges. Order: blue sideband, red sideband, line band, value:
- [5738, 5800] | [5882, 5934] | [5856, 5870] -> -0.042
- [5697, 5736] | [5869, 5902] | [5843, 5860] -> -0.088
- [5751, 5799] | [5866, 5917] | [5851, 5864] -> -0.059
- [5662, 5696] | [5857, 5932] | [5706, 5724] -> 0.035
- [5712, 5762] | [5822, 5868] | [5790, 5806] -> 0.021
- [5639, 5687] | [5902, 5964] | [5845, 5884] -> -0.039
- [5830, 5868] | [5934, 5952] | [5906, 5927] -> 0.033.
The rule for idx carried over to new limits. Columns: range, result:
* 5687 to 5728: 8.98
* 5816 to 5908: 9.18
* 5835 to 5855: 9.57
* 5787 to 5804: 9.26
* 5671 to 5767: 9.35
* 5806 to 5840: 9.28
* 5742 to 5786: 9.67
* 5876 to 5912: 8.66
